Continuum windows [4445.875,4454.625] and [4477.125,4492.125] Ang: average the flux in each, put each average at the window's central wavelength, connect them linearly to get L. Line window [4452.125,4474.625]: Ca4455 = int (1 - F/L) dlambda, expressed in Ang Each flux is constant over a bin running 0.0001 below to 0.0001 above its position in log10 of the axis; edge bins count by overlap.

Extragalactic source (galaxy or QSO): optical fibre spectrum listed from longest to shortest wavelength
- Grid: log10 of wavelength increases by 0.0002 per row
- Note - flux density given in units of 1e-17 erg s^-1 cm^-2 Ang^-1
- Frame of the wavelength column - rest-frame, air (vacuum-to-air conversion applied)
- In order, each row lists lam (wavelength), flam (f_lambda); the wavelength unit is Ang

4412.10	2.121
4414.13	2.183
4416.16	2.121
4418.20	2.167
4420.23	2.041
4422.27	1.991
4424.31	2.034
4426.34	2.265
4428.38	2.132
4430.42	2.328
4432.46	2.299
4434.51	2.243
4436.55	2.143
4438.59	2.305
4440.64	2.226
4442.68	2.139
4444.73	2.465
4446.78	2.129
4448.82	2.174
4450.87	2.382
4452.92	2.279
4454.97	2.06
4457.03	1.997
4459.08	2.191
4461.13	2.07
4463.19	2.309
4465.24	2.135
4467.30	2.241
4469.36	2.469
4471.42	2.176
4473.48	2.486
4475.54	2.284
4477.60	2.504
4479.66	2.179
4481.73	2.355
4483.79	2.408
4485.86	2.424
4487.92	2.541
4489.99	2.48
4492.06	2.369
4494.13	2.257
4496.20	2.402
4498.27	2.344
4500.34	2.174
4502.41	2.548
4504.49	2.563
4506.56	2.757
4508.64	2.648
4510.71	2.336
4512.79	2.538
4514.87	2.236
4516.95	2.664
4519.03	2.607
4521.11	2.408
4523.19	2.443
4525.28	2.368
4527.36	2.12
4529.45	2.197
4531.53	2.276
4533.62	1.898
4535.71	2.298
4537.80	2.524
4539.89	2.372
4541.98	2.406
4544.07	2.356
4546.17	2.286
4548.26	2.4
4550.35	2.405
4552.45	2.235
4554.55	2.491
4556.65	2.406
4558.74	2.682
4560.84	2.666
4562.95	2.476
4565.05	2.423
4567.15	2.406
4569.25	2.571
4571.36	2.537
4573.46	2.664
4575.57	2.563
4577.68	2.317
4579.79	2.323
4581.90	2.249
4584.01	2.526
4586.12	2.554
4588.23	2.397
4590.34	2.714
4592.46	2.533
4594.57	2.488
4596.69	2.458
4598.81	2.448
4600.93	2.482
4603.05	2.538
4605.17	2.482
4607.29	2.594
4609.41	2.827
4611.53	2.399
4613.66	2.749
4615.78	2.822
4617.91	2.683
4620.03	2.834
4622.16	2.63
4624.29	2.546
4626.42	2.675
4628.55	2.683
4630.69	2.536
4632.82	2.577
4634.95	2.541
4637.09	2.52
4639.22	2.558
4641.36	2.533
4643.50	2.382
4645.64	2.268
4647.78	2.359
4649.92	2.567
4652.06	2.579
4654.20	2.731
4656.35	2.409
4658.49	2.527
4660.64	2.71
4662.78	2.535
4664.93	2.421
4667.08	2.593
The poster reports 0.8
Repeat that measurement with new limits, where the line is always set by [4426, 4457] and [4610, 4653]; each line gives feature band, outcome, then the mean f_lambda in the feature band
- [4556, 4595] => -0.4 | 2.5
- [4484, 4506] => -0.9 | 2.42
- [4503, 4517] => -1.0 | 2.53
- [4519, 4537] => 0.8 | 2.28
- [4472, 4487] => -0.5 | 2.37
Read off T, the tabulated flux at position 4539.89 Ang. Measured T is 2.372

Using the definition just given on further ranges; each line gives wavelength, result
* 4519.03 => 2.607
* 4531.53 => 2.276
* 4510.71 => 2.336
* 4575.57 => 2.563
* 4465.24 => 2.135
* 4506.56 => 2.757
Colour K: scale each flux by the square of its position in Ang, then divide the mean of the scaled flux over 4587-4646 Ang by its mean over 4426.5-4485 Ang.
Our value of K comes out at 1.22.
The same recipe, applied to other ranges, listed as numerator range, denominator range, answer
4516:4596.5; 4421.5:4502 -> 1.12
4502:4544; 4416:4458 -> 1.14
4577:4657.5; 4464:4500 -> 1.15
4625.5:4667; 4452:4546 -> 1.15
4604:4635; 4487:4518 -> 1.13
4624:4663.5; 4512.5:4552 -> 1.13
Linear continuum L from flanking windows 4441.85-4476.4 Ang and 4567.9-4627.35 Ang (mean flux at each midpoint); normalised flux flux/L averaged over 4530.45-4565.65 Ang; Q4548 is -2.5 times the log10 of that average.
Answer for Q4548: 0.02 mag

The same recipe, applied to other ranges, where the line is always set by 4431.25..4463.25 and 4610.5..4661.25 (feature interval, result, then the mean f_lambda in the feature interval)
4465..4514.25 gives -0.05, 2.4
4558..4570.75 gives -0.04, 2.53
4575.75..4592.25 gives 0.01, 2.45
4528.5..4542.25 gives 0.05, 2.28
